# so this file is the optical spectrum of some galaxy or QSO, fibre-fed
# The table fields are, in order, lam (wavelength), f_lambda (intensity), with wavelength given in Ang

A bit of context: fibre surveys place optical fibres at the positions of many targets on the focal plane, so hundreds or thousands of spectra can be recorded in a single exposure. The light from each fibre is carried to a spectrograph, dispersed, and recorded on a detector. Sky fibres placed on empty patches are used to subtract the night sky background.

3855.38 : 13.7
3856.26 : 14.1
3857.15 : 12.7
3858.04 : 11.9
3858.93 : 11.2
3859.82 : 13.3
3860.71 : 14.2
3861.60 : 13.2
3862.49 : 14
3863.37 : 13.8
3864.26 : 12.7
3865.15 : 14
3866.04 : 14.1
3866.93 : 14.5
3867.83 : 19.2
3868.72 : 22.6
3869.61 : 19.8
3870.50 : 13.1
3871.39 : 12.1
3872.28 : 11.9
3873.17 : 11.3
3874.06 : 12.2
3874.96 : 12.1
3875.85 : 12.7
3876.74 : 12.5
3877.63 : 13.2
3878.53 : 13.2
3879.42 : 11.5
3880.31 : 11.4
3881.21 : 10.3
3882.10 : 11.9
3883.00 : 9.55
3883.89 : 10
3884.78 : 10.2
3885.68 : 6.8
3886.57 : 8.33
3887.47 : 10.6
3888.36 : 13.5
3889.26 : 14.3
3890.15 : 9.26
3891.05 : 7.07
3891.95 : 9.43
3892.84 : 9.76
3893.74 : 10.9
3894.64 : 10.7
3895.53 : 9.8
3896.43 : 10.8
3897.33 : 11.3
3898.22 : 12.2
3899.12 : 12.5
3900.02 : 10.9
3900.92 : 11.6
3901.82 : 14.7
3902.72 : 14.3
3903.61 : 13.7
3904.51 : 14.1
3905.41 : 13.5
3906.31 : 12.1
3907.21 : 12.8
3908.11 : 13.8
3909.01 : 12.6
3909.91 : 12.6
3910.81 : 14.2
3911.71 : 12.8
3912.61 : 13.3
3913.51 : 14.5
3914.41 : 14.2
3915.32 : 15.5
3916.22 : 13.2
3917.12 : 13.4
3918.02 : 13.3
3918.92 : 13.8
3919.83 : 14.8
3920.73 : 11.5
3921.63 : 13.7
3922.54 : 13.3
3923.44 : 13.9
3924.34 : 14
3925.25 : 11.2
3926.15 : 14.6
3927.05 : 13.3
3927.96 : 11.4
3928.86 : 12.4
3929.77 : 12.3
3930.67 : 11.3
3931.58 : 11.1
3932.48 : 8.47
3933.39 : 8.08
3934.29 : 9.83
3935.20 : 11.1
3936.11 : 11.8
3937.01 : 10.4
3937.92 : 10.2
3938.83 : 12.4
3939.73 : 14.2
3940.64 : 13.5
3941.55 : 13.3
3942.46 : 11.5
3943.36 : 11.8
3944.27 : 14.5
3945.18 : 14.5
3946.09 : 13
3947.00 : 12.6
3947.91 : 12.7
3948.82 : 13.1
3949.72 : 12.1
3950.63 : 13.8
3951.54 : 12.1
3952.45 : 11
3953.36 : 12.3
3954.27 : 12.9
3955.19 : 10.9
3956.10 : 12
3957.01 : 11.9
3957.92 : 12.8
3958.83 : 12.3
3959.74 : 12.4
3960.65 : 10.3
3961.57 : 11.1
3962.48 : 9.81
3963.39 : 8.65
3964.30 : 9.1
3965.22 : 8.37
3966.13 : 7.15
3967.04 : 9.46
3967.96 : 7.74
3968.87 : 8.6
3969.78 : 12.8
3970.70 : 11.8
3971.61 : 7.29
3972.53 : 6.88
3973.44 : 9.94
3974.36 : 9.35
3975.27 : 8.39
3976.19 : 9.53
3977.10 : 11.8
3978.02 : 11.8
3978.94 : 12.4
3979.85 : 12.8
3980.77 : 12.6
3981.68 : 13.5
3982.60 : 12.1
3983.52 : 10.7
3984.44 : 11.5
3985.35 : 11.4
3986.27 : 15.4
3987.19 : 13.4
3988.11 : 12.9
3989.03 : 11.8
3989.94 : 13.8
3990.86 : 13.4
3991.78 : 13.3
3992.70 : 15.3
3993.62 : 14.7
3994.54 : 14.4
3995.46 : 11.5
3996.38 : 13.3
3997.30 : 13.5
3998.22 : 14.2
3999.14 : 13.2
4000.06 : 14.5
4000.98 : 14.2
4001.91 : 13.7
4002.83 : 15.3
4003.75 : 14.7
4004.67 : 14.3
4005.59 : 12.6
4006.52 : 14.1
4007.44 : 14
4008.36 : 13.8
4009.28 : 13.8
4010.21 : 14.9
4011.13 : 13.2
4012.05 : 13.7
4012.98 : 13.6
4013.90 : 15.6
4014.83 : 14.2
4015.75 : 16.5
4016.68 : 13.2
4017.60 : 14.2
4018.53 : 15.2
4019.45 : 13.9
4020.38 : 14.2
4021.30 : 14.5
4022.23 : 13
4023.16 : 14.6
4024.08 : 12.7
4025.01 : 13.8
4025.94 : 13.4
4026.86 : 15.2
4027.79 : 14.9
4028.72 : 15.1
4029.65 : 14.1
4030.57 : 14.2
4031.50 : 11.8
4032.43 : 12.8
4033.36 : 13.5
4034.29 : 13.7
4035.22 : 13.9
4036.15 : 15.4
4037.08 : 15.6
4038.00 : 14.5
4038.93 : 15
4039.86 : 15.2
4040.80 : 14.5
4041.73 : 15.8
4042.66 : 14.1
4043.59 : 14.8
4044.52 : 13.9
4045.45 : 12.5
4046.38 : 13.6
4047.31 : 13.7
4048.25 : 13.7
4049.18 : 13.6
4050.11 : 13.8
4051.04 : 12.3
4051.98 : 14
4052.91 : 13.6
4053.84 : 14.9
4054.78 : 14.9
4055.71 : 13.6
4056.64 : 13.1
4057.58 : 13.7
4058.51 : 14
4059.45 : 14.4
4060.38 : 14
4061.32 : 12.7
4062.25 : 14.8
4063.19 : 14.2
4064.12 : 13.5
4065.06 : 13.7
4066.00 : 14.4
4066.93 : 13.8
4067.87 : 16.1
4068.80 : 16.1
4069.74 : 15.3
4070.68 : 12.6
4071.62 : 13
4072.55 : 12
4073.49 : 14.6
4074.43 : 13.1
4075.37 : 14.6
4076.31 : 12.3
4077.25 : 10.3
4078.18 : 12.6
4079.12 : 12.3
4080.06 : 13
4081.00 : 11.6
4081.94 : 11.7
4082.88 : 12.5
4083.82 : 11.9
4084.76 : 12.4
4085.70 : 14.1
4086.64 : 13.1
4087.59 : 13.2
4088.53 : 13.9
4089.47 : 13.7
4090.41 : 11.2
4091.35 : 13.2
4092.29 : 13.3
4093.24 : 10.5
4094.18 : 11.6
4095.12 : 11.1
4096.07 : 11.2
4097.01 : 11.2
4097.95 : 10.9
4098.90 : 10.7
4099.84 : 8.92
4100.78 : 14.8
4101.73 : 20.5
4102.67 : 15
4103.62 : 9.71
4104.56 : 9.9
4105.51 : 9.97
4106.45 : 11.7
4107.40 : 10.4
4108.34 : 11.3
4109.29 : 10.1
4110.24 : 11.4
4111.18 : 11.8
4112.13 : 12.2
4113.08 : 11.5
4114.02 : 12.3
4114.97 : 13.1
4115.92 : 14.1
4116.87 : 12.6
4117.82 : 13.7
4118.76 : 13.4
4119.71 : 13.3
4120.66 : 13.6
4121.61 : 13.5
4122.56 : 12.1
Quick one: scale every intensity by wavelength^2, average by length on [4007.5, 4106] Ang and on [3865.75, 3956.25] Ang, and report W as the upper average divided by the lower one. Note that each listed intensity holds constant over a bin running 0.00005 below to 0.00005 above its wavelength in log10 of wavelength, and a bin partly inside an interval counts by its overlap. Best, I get 1.2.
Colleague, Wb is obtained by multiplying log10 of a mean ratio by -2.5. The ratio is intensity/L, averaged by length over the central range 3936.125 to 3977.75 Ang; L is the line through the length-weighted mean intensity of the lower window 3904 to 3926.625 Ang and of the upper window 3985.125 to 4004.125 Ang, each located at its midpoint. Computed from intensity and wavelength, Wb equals 0.21 mag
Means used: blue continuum 13.5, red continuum 13.7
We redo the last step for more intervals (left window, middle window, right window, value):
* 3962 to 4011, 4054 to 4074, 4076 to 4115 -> -0.16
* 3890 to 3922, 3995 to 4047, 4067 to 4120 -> -0.13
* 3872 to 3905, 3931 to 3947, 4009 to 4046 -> 0.06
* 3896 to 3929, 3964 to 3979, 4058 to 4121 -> 0.34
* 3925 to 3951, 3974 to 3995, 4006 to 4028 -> 0.07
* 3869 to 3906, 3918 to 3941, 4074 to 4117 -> -0.03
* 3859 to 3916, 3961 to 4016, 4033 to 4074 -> 0.10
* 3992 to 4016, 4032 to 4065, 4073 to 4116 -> -0.07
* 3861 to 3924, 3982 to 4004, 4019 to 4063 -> 0.01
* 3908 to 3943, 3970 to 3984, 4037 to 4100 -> 0.19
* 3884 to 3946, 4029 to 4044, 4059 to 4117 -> -0.14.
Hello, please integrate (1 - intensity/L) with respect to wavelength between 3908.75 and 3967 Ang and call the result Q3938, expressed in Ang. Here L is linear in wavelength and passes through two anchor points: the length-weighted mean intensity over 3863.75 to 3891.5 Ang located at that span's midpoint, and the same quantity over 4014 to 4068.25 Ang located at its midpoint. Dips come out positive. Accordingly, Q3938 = 3.9 Ang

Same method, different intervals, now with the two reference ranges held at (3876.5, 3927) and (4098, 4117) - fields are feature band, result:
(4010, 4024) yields -2.45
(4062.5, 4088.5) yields -2.58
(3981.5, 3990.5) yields -0.36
